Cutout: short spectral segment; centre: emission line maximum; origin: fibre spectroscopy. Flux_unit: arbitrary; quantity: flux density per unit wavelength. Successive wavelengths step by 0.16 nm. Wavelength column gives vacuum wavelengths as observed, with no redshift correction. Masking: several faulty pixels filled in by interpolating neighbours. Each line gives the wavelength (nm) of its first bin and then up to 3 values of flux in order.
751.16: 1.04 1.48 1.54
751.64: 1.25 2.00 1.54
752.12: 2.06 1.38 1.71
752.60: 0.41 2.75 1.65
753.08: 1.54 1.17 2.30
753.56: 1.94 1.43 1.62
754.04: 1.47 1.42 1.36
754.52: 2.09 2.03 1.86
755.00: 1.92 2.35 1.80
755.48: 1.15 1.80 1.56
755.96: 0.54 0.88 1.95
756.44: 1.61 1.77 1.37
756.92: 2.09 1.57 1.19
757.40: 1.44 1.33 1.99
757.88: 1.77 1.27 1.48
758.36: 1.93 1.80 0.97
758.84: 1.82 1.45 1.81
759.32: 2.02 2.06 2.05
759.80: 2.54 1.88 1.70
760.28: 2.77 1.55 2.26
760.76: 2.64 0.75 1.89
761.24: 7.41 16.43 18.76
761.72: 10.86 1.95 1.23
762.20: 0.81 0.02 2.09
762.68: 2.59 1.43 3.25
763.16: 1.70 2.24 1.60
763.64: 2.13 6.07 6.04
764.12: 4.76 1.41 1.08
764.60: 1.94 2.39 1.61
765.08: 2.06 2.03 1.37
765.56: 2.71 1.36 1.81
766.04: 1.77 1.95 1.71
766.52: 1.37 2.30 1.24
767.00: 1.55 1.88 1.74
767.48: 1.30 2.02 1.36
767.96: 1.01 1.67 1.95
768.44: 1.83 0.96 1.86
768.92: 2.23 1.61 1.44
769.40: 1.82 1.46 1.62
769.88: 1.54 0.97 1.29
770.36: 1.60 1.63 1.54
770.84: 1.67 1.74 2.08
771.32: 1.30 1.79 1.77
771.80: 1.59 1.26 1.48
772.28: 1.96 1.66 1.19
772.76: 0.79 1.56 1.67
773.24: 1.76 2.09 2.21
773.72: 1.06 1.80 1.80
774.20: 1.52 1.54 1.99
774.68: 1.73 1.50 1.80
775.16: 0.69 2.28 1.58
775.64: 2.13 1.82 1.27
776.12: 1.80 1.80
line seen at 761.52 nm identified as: H-alpha 6563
